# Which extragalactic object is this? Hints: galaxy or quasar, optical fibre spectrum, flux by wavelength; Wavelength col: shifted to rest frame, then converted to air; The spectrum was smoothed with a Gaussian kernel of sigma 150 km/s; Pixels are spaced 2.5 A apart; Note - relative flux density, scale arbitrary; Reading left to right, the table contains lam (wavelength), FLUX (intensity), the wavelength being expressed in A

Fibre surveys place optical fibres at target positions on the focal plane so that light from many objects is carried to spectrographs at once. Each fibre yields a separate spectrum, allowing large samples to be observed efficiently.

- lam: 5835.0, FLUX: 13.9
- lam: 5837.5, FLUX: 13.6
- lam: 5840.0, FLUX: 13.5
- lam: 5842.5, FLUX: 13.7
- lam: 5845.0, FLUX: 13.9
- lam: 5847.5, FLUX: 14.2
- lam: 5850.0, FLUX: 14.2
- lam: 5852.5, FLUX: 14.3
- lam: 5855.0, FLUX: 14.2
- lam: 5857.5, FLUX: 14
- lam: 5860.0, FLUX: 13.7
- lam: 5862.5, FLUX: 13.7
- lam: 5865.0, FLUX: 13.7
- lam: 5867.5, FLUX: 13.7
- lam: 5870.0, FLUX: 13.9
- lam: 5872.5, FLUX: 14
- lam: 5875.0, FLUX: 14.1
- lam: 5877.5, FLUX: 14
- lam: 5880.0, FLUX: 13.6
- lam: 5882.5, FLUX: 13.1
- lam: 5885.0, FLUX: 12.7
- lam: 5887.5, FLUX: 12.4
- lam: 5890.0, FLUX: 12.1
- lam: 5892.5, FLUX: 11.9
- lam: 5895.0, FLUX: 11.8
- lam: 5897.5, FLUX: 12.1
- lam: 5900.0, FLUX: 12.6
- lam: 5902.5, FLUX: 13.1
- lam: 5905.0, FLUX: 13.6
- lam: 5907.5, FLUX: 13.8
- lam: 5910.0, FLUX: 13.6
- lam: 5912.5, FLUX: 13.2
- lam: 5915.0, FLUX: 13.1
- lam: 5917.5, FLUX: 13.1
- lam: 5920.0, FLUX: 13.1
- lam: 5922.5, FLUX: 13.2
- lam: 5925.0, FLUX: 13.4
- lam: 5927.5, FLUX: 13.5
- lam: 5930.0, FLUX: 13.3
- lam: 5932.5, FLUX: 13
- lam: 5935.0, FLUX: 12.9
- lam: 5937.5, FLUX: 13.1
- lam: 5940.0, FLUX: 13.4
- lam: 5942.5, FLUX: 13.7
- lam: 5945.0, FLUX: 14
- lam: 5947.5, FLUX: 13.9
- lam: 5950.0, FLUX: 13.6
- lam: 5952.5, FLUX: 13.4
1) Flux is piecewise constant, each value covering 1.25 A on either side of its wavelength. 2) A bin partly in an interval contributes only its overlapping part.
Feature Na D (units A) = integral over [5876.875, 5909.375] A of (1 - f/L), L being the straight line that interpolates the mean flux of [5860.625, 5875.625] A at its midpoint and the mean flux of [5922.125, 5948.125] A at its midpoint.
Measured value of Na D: 2.0 A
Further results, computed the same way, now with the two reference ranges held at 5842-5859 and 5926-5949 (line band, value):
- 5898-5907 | 0.40 A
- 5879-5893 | 1.17 A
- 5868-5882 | 0.03 A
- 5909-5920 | 0.30 A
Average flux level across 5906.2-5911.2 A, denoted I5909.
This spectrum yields 13.7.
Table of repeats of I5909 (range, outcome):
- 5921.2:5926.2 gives 13.3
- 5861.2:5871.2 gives 13.7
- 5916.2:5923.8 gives 13.1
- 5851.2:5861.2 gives 14.1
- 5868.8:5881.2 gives 13.9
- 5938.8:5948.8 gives 13.8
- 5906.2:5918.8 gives 13.4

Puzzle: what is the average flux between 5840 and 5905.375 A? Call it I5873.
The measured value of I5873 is 13.4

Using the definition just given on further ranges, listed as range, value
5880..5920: 12.8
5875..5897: 12.8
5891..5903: 12.2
